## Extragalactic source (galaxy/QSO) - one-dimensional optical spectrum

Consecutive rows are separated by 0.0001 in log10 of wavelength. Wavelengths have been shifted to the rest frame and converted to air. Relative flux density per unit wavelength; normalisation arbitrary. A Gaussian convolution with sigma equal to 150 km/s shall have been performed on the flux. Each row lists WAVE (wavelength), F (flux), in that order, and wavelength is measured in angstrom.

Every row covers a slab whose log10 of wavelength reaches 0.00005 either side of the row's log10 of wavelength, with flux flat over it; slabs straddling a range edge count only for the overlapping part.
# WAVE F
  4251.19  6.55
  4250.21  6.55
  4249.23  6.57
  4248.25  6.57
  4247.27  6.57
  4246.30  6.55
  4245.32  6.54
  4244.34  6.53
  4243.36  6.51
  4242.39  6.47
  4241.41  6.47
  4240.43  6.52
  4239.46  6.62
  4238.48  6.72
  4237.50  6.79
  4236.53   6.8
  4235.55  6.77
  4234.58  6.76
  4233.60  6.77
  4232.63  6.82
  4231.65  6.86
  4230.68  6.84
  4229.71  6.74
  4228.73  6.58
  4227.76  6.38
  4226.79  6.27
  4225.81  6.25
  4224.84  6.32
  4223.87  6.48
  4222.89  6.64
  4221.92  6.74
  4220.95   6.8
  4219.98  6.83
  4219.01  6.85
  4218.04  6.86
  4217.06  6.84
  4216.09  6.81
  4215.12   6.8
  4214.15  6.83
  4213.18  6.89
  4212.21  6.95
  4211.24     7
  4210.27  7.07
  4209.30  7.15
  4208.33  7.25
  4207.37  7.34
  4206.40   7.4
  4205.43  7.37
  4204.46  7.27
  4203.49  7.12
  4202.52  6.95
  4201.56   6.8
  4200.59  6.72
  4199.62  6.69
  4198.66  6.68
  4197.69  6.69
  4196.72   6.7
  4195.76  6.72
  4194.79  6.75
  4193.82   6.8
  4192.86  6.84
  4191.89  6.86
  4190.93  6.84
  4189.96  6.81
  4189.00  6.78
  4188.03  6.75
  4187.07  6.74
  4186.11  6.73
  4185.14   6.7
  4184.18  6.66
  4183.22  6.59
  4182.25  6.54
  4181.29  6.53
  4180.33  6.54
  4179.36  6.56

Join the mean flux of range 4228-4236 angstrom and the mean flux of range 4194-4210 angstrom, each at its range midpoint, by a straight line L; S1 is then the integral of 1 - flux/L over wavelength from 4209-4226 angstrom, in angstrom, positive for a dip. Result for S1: 0.2 angstrom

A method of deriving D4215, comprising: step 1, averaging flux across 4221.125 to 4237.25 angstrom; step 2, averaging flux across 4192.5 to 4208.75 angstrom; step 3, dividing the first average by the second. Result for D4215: 1.0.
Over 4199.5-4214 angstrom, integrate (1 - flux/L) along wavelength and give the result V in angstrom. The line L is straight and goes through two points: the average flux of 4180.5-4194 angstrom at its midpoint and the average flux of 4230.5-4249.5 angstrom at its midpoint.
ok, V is -0.8 angstrom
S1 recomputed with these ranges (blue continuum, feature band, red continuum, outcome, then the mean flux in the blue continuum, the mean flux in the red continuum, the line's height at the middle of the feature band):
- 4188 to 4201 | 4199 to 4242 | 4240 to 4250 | -1.10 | 6.76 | 6.53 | 6.64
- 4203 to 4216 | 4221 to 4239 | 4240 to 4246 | 0.23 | 7.1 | 6.5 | 6.73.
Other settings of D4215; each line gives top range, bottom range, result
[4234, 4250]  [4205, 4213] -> 0.92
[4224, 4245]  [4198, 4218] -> 0.95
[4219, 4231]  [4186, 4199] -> 0.97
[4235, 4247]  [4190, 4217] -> 0.95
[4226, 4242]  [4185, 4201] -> 0.99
